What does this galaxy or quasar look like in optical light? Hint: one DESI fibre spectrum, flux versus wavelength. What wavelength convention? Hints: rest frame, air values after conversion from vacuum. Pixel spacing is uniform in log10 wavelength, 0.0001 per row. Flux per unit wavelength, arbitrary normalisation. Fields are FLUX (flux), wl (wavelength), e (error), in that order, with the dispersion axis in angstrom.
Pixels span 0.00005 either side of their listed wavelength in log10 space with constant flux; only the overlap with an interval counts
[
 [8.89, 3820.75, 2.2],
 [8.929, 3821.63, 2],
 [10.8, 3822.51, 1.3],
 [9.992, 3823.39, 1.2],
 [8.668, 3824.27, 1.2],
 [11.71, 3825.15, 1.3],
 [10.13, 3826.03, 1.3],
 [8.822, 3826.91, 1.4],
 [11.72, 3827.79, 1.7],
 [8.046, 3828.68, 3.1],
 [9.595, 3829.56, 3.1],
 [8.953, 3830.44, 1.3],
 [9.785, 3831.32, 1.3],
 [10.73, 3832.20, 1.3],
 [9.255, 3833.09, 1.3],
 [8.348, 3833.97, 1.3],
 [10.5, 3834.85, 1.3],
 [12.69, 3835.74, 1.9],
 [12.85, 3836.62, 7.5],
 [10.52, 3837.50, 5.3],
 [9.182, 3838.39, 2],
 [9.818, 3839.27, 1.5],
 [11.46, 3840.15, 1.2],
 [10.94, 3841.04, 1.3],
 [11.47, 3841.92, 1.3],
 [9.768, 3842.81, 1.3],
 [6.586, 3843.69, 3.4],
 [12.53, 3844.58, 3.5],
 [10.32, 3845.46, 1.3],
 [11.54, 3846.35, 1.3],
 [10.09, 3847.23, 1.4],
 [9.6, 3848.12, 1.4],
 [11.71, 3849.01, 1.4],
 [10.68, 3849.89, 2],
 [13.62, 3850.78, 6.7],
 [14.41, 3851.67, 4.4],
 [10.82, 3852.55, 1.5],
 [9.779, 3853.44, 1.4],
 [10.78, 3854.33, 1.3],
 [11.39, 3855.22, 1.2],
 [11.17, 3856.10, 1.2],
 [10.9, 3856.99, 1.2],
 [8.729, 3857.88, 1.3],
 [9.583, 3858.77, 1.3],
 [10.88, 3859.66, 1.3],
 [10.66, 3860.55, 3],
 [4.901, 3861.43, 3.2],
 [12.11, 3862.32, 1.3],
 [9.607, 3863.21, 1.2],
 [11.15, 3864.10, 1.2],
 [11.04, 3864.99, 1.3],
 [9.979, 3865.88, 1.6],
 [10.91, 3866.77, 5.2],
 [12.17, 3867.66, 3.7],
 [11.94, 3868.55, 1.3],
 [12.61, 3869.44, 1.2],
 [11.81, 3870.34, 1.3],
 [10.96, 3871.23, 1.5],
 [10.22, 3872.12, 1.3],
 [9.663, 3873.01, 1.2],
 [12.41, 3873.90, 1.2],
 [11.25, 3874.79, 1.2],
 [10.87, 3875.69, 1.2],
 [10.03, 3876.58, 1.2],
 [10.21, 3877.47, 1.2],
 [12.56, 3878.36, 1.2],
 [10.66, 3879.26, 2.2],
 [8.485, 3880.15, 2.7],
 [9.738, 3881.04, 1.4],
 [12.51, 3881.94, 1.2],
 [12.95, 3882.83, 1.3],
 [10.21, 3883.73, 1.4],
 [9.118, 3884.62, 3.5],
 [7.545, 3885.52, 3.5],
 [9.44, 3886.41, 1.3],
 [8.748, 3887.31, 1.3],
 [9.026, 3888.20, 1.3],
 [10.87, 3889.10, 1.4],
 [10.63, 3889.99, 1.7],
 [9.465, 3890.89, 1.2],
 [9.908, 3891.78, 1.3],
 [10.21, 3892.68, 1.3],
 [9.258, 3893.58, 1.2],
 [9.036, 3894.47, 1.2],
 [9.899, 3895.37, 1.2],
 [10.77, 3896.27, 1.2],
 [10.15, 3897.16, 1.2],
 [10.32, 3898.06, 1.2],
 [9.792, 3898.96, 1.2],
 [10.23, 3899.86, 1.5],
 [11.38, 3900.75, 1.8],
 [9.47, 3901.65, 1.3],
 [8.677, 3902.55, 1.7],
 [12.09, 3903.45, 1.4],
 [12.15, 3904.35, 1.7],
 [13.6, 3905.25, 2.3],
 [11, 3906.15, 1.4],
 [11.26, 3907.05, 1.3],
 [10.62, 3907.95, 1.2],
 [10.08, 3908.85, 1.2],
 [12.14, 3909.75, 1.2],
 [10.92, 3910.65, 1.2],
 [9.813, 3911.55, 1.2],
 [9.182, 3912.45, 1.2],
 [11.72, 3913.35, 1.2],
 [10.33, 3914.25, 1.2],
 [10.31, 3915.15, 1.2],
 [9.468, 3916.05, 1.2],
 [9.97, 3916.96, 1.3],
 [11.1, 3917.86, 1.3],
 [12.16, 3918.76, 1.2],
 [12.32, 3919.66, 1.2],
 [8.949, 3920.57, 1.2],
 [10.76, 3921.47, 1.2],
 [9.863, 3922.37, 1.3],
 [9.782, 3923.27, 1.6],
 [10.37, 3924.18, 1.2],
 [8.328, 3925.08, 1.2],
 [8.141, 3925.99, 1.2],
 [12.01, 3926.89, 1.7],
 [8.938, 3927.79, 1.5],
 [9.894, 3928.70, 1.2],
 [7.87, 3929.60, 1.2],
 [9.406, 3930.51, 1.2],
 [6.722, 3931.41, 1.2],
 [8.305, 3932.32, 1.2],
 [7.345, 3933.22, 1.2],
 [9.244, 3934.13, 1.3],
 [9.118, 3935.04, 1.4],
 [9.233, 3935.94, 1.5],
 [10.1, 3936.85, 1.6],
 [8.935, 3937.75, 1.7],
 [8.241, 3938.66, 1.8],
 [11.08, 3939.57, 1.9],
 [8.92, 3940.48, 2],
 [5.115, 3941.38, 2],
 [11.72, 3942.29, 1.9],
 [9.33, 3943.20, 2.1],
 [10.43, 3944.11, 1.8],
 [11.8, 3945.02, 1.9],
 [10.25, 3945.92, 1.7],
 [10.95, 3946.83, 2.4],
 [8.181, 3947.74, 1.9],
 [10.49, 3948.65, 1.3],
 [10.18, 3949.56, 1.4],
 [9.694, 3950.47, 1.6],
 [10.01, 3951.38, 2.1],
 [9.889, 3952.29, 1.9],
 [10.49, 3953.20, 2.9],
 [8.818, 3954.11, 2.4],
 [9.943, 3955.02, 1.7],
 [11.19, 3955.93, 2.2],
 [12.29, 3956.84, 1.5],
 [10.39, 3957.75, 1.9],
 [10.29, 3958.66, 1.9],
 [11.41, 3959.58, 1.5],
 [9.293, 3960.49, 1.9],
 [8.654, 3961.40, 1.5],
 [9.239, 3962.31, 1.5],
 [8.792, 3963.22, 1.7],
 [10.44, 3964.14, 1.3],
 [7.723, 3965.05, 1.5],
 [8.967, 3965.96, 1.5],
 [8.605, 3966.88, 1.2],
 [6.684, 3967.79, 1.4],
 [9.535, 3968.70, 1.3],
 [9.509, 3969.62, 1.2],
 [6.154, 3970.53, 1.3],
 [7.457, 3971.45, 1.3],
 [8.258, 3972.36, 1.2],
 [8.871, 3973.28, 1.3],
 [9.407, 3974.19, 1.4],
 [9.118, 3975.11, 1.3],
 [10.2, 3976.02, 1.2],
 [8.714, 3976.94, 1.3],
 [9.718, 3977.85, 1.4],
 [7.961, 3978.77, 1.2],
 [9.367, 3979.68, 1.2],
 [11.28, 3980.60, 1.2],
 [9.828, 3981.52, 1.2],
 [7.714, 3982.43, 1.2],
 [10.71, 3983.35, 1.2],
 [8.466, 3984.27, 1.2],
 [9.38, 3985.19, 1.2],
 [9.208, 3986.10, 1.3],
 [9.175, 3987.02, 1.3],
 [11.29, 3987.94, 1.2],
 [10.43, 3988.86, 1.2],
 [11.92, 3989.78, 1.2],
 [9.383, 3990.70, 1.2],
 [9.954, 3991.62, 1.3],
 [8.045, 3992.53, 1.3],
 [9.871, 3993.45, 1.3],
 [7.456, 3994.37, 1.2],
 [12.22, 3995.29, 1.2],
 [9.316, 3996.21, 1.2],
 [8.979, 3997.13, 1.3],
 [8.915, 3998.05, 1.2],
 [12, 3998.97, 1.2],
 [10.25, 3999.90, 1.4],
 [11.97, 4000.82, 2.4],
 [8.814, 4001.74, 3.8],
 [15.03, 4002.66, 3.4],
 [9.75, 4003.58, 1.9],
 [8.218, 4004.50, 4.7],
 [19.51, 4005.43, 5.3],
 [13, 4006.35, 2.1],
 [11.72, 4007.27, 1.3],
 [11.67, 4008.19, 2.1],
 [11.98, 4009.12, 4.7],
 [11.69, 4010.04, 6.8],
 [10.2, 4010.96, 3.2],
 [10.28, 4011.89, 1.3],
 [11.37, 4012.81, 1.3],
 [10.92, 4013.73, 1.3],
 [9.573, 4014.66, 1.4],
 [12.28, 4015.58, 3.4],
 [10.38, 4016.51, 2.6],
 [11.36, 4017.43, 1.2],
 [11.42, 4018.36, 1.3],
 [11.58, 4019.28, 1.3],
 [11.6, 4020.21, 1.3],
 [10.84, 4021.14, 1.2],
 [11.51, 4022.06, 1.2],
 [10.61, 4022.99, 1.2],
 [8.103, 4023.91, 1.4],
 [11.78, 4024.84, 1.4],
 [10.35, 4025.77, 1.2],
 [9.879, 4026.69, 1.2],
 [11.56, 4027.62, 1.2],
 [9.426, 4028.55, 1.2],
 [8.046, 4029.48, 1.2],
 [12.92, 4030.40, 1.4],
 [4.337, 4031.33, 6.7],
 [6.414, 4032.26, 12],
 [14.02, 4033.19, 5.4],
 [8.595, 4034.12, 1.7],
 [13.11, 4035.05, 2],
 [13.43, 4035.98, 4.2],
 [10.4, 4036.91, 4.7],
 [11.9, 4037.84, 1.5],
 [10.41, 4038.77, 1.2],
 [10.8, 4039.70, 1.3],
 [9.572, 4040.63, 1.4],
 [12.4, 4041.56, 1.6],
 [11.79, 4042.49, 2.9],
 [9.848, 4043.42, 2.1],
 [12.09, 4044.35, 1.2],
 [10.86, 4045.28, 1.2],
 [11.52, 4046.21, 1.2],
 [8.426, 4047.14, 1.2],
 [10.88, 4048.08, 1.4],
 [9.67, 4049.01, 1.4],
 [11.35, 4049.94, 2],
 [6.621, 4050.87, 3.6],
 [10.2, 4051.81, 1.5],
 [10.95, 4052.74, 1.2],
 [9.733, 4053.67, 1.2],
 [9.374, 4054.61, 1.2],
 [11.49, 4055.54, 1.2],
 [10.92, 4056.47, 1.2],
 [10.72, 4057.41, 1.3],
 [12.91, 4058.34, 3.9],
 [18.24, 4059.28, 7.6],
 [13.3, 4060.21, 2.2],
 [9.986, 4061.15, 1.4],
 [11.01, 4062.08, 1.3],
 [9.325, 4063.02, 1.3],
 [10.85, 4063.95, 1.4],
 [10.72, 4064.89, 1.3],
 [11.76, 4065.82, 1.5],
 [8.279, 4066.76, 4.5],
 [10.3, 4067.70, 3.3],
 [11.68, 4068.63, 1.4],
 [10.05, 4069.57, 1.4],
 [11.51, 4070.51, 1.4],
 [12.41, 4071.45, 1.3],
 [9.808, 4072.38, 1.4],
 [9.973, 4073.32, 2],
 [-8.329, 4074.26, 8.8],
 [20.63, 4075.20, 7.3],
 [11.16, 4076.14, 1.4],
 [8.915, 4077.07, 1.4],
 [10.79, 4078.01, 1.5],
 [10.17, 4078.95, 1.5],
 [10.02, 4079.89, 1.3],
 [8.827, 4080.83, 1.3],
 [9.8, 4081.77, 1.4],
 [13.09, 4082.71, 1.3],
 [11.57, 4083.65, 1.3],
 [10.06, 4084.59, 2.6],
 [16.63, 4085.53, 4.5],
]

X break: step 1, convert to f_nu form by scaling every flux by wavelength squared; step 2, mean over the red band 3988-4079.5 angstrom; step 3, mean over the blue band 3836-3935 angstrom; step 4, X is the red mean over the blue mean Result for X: 1.1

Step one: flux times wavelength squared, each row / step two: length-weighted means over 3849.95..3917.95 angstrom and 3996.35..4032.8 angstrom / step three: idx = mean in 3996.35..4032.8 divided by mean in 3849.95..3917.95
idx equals 1.09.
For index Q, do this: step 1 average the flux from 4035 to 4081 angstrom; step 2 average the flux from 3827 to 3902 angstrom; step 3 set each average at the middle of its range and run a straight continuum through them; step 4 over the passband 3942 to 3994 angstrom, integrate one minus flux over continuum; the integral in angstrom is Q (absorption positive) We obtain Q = 4.7 angstrom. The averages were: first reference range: 10.4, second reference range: 10.6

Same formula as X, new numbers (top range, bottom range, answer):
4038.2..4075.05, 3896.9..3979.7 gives 1.14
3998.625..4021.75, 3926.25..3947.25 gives 1.28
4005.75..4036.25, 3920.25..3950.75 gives 1.20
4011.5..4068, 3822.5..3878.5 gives 1.12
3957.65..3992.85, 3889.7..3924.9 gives 0.92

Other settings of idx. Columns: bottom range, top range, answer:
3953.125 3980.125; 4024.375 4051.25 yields 1.17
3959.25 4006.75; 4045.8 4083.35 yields 1.12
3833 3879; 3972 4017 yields 1.03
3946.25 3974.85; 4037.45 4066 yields 1.22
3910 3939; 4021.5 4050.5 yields 1.15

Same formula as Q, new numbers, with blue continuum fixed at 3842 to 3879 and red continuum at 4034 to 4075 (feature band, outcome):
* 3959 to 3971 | 2.0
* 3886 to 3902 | 1.2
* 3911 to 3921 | 0.2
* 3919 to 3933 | 1.6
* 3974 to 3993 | 1.9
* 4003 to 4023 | -1.6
